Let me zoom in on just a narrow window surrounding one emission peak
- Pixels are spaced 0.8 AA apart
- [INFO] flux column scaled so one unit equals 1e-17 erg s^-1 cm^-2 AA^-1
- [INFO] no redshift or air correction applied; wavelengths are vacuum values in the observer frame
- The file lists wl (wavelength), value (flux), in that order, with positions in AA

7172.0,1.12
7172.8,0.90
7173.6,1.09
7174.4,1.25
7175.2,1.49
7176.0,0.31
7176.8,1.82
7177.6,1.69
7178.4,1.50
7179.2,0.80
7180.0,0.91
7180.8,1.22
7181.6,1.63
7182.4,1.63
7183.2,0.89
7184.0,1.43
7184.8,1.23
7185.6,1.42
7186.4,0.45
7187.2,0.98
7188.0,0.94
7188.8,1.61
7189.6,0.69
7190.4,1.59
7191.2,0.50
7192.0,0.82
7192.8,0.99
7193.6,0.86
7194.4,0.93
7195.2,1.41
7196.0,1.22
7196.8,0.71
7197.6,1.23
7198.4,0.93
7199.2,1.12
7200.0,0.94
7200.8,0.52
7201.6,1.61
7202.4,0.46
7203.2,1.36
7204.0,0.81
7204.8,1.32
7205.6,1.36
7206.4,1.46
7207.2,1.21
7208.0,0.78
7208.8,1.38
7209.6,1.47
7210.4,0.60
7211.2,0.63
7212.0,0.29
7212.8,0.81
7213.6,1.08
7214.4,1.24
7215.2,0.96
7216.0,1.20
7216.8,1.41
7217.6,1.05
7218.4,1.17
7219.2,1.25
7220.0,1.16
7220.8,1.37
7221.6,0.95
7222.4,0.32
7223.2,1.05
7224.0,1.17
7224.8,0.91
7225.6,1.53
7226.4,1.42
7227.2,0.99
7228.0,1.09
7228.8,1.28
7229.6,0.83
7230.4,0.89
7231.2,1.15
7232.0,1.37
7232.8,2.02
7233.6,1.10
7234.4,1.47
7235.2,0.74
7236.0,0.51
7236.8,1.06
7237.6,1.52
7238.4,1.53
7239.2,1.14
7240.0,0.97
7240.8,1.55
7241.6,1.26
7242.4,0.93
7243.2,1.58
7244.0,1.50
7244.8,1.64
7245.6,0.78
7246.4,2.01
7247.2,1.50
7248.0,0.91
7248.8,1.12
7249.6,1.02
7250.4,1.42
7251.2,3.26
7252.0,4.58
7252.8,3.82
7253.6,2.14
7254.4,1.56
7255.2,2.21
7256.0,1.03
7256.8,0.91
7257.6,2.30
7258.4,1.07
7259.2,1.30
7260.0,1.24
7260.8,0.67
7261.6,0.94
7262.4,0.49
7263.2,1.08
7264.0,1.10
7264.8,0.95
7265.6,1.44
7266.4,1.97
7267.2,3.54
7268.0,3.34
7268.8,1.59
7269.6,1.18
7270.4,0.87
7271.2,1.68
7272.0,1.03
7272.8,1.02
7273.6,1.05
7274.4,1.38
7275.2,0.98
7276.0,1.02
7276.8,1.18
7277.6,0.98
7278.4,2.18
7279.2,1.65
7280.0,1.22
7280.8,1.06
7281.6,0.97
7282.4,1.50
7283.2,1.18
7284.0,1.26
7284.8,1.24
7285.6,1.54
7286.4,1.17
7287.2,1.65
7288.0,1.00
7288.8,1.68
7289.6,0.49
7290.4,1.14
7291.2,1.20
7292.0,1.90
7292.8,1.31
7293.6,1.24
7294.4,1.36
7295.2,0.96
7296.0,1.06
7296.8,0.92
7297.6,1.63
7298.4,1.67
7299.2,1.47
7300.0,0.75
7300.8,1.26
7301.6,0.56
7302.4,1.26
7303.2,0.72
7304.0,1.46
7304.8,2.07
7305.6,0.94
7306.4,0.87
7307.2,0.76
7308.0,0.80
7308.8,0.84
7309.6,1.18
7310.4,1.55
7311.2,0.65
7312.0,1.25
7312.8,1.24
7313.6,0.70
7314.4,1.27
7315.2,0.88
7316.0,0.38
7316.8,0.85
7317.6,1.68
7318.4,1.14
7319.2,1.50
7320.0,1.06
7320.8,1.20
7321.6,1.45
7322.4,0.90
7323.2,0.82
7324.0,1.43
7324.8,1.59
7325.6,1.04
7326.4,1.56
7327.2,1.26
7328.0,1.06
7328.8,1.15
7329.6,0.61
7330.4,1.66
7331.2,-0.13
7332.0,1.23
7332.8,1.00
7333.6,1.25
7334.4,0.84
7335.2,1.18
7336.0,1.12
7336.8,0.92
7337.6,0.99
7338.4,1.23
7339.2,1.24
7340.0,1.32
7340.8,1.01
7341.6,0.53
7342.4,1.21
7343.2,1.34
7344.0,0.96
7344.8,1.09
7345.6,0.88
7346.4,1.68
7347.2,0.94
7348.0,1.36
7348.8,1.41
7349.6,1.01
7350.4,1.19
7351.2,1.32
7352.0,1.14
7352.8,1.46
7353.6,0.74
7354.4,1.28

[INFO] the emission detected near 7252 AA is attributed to [S II] 6716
